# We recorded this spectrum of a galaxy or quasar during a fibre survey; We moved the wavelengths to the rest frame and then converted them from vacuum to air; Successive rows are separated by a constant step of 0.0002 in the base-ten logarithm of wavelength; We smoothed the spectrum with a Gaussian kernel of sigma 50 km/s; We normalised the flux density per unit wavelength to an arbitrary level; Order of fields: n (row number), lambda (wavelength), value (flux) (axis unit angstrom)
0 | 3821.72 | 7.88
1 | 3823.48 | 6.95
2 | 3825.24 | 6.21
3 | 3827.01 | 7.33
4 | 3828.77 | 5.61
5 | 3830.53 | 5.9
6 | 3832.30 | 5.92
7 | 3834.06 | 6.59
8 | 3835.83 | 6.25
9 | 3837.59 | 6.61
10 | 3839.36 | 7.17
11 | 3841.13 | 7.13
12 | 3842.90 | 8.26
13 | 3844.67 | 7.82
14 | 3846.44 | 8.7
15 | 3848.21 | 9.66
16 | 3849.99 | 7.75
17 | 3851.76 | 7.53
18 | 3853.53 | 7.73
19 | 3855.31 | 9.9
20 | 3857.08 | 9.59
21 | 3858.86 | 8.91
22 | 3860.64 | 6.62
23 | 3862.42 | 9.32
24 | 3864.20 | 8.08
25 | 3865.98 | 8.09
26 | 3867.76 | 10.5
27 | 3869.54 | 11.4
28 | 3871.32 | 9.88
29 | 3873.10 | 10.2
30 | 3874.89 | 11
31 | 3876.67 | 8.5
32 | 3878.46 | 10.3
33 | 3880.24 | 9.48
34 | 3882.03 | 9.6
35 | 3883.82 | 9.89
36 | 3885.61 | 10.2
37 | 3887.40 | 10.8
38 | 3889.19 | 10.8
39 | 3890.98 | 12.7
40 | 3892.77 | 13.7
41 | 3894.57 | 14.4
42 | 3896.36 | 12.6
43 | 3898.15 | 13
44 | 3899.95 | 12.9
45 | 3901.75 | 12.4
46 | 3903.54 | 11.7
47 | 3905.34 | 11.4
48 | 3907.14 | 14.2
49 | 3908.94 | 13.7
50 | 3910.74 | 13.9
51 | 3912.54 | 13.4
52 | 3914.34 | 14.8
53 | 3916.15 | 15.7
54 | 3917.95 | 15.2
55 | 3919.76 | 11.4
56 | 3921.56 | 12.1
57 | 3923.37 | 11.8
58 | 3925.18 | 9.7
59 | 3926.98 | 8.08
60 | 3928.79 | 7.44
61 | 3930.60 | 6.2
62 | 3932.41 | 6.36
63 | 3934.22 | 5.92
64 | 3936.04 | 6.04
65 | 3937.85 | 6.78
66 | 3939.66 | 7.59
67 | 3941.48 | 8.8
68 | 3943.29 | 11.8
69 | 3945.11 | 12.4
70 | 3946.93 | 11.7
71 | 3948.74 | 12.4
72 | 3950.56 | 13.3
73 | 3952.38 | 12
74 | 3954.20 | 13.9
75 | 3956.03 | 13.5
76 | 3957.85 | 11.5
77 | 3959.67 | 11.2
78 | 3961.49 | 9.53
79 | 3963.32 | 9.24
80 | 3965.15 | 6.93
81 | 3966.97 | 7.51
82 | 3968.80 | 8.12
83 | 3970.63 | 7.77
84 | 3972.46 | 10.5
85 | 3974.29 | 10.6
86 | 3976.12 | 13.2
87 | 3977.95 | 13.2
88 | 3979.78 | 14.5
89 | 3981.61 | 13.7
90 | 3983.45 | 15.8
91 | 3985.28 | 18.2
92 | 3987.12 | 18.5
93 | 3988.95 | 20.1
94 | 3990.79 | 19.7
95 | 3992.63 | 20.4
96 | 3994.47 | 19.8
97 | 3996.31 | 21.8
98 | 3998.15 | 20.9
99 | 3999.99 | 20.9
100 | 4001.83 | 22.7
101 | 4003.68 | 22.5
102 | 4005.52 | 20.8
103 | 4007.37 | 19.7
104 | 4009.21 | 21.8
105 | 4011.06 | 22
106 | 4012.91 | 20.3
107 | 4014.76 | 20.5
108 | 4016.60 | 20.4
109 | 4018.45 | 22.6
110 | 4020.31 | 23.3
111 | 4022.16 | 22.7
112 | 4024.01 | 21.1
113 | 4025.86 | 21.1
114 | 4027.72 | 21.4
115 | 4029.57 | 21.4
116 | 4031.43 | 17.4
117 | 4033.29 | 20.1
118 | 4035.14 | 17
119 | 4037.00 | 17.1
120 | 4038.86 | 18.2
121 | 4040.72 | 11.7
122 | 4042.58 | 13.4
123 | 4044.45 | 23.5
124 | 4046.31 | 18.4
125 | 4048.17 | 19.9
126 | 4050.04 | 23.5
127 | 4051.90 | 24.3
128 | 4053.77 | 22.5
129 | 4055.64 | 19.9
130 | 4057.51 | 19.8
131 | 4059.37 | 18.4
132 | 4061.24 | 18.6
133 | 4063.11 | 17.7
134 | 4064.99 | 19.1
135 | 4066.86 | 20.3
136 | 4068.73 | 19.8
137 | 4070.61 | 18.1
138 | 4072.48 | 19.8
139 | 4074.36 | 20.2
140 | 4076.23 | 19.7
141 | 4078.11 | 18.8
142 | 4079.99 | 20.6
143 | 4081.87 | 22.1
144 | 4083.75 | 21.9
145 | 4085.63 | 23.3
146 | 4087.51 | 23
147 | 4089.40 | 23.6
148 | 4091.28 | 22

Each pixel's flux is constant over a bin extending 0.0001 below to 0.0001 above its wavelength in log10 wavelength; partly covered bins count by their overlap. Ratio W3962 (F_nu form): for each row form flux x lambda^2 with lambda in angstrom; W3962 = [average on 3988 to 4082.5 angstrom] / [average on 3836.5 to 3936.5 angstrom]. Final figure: 2.1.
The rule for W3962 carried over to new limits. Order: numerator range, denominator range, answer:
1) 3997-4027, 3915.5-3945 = 2.37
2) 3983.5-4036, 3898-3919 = 1.60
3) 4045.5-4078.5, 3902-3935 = 1.90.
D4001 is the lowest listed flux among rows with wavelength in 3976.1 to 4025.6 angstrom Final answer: 13.2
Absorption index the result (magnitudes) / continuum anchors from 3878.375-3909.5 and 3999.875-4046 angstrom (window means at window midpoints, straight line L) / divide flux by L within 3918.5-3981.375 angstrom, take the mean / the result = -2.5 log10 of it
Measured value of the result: 0.456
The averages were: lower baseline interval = 11.9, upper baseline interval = 20.1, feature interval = 10.2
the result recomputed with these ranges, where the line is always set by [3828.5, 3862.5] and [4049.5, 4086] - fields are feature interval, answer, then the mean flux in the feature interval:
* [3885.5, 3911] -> -0.181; 12.6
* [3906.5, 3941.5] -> 0.143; 10.5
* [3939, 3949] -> 0.230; 10.8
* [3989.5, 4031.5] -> -0.234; 21.2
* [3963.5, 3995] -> 0.118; 13.9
